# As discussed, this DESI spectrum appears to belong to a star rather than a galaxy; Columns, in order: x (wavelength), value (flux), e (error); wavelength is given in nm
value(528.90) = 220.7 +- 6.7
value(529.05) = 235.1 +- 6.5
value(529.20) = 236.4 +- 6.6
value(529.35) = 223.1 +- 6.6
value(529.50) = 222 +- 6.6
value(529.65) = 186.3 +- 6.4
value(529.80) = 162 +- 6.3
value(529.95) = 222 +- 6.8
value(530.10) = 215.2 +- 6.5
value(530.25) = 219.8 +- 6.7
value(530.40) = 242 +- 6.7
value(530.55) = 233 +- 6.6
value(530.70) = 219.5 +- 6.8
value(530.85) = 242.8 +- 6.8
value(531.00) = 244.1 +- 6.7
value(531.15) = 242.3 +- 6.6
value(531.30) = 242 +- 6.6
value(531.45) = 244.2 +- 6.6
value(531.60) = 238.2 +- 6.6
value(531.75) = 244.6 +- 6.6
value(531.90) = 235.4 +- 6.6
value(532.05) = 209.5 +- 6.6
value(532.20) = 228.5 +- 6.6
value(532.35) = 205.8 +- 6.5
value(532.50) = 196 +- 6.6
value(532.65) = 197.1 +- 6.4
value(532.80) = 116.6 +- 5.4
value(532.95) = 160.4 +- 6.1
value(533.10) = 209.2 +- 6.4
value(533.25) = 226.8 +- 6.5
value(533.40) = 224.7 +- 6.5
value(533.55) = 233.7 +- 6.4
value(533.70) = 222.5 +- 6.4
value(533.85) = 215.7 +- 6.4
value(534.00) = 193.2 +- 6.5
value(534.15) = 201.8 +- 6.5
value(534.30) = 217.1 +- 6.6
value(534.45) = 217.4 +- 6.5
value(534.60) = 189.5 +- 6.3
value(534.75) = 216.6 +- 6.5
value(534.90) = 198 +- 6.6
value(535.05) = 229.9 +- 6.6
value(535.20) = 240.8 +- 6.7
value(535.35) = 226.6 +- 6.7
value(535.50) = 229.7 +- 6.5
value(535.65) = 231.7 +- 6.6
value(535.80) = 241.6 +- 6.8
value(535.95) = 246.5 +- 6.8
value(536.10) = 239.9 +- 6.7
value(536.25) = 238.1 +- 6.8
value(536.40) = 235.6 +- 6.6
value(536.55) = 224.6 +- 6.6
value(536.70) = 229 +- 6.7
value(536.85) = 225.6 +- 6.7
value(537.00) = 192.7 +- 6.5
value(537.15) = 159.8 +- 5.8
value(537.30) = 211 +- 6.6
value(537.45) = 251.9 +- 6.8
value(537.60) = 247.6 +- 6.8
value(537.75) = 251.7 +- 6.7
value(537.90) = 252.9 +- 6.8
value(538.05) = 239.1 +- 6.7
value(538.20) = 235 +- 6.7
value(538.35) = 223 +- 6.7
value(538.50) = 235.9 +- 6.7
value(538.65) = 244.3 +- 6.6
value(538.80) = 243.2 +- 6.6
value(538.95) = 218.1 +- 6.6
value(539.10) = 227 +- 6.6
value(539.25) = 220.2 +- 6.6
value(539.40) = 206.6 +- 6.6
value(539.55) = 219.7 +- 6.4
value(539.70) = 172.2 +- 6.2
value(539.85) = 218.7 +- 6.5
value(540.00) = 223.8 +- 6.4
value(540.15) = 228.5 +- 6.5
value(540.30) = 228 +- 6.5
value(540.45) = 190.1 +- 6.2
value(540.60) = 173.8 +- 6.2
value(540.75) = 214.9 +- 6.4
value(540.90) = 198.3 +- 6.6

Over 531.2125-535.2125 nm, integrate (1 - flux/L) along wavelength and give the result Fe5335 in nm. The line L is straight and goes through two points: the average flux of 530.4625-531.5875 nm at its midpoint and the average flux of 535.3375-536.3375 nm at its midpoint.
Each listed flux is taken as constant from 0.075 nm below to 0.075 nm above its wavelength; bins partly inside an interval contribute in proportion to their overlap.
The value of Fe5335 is 0.42 nm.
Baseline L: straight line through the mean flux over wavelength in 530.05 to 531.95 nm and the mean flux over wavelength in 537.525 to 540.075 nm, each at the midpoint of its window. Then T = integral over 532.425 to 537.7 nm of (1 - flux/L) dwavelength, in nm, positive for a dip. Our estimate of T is 0.37 nm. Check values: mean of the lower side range 236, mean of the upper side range 228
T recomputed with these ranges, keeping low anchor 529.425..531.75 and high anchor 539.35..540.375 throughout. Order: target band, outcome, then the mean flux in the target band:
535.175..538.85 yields -0.238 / 232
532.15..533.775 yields 0.154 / 202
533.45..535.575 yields 0.039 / 217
